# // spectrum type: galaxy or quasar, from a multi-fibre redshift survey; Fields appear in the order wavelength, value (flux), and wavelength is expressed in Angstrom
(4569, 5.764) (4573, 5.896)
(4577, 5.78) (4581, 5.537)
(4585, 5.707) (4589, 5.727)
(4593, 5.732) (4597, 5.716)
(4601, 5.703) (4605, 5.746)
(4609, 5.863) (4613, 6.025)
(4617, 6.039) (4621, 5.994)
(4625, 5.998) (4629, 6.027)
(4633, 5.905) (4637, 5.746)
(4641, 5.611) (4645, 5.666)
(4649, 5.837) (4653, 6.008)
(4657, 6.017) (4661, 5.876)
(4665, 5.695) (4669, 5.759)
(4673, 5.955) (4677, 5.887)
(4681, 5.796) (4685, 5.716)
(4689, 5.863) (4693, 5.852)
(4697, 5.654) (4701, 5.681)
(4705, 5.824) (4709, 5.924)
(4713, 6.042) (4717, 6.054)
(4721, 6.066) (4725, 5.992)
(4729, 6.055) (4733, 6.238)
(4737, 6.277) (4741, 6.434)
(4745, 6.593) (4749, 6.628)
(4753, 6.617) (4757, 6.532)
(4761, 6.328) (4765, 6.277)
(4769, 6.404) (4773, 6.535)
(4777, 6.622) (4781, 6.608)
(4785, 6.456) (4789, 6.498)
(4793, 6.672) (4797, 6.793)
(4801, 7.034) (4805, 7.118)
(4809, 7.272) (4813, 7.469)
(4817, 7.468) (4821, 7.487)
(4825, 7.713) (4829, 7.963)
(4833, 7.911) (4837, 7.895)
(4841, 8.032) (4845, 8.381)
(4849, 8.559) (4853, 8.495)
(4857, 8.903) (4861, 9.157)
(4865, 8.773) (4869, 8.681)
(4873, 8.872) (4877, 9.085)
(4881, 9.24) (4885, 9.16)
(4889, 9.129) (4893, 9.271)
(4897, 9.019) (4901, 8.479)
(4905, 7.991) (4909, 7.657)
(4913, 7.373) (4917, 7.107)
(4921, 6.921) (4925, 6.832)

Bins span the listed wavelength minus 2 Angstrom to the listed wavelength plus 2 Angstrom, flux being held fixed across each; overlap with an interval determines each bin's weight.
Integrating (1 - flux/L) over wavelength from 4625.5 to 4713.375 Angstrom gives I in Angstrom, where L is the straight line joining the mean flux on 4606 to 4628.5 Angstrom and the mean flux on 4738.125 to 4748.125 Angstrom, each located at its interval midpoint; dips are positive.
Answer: 5.1 Angstrom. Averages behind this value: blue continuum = 5.98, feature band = 5.83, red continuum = 6.51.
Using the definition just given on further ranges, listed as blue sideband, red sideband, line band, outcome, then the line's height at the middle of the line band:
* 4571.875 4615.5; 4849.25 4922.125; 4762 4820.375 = 6.4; 7.64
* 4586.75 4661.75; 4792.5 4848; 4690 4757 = 5.9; 6.72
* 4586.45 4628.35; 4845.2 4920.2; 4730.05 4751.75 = 2.3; 7.18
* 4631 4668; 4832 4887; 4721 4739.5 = 2.1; 6.91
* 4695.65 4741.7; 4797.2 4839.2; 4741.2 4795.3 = 1.8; 6.76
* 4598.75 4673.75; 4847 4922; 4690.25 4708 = 2.1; 6.54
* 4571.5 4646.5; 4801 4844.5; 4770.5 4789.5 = 1.9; 7.27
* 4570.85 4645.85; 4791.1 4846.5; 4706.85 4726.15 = 1.9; 6.68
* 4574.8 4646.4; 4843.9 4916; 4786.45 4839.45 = 4.2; 7.95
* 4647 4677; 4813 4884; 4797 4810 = 1.2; 7.77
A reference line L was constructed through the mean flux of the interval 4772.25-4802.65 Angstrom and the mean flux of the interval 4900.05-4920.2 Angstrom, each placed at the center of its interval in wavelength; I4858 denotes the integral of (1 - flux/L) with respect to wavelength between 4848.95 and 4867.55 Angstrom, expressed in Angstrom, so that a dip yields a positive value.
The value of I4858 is -4.1 Angstrom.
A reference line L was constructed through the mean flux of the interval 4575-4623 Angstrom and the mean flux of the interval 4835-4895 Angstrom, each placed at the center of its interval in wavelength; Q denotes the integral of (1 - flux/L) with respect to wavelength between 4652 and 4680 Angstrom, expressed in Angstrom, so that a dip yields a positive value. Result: 2.9 Angstrom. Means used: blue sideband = 5.8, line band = 5.88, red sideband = 8.78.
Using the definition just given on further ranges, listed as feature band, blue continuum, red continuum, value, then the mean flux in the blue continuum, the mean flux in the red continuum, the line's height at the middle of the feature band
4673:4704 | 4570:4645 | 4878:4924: 3.4 Angstrom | 5.81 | 8.29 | 6.5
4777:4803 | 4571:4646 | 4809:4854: 2.9 Angstrom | 5.81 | 7.9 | 7.51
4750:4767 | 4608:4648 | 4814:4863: 2.0 Angstrom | 5.89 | 8.15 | 7.29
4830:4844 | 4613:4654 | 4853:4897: 0.9 Angstrom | 5.89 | 9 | 8.51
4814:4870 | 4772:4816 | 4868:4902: -1.6 Angstrom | 6.85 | 9.02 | 7.99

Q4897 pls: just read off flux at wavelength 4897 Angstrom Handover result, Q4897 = 9.019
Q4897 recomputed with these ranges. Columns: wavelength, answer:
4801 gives 7.034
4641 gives 5.611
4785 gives 6.456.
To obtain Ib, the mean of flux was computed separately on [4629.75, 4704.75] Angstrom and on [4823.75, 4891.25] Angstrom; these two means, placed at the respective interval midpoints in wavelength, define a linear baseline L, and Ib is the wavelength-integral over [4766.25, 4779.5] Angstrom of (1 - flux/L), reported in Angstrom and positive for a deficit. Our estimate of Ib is 1.5 Angstrom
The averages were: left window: 5.81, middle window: 6.51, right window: 8.6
